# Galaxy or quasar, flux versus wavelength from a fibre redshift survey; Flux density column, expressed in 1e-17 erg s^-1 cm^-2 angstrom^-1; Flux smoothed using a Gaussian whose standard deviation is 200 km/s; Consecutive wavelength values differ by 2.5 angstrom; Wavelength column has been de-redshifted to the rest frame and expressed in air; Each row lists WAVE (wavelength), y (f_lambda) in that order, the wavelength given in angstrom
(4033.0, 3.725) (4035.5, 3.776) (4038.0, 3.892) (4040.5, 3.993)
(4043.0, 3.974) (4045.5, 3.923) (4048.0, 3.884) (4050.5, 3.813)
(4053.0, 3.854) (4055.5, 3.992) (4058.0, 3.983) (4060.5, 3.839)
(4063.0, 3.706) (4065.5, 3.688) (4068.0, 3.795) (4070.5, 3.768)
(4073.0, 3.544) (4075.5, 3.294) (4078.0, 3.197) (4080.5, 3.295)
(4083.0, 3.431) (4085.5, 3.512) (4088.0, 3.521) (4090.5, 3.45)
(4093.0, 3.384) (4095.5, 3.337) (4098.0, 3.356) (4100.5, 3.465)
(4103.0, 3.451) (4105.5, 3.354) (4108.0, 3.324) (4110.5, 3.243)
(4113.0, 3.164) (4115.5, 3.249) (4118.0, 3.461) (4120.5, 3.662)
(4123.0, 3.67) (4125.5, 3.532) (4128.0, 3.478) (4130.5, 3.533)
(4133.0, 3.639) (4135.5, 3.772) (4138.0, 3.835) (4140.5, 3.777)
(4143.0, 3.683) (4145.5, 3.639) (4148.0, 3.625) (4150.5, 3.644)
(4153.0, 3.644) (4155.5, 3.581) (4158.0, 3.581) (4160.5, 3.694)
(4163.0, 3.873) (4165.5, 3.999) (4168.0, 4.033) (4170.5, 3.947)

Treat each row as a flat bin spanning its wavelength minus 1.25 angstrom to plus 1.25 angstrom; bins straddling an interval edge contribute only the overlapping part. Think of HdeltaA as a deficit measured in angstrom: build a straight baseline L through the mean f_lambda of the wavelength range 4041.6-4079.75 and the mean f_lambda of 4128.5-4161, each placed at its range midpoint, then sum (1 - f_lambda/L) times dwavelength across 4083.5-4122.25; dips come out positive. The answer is 3.2 angstrom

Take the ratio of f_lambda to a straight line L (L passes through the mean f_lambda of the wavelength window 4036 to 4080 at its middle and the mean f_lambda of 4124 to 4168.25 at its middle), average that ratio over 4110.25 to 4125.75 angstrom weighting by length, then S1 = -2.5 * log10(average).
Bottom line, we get 0.09 mag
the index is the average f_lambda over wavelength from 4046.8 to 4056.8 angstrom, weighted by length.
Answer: 3.89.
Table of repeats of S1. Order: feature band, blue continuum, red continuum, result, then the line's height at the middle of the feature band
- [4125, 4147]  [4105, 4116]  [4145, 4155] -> -0.05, 3.5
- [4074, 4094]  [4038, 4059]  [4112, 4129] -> 0.09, 3.7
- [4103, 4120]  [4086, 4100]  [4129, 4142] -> 0.07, 3.54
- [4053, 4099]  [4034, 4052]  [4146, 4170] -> 0.08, 3.85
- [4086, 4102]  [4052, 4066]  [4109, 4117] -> 0.01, 3.45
